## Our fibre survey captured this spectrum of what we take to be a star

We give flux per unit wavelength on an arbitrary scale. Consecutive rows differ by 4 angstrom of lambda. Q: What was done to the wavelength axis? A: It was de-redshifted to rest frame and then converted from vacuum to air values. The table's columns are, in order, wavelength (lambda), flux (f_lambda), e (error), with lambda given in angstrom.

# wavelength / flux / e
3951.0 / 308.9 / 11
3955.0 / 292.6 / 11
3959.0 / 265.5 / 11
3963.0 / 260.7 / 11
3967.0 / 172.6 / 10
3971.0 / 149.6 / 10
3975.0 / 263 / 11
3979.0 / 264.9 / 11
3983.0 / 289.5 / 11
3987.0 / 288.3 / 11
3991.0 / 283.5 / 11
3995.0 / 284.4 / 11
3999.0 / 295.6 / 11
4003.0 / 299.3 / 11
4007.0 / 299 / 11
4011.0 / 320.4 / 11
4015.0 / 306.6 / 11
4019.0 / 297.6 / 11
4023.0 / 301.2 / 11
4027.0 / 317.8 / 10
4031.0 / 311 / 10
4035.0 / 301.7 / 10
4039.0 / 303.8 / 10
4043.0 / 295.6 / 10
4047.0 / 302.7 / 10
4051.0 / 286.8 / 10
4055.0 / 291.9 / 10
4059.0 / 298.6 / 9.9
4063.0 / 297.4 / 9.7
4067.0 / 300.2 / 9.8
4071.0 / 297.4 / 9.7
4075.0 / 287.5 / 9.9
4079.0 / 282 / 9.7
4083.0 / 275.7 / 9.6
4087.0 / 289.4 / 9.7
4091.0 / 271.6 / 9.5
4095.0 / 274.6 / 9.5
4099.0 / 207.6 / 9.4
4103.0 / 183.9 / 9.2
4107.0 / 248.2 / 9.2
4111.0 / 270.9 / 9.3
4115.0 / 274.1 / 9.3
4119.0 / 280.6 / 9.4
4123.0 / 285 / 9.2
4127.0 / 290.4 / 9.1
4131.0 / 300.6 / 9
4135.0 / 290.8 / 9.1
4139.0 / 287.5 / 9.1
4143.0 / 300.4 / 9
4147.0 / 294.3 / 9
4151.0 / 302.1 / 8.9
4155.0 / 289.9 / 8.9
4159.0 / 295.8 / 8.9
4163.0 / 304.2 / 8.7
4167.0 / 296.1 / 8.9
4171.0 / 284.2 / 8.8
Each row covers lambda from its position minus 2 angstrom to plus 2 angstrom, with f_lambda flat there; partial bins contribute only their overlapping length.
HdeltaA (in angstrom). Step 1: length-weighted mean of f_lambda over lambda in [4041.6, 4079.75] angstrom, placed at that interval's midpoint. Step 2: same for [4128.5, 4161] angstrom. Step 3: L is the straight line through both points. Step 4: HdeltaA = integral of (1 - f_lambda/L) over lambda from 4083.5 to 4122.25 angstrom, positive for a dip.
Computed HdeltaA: 4.9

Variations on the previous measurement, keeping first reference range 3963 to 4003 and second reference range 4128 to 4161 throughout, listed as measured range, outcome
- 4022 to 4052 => -3.7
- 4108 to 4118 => 0.6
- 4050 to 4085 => -1.8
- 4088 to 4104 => 2.4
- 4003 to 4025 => -3.3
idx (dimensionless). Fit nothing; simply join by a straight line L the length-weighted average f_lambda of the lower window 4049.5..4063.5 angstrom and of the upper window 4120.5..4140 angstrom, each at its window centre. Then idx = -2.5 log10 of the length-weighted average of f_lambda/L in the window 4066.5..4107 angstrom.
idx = 0.11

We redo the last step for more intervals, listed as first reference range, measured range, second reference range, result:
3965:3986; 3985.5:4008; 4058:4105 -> -0.22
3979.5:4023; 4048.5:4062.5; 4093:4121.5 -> -0.08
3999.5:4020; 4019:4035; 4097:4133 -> -0.04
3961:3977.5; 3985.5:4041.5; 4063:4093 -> -0.23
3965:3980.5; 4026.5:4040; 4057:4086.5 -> -0.18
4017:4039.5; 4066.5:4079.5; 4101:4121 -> -0.06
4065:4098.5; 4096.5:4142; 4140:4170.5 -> 0.09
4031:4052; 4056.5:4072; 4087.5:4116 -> -0.07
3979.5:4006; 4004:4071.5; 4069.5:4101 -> -0.08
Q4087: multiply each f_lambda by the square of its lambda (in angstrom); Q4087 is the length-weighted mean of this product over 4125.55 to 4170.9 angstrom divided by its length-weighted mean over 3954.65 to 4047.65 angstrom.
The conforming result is 1.13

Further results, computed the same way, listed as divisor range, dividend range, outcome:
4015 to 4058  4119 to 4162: 1.02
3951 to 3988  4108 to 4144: 1.22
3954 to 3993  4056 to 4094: 1.20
